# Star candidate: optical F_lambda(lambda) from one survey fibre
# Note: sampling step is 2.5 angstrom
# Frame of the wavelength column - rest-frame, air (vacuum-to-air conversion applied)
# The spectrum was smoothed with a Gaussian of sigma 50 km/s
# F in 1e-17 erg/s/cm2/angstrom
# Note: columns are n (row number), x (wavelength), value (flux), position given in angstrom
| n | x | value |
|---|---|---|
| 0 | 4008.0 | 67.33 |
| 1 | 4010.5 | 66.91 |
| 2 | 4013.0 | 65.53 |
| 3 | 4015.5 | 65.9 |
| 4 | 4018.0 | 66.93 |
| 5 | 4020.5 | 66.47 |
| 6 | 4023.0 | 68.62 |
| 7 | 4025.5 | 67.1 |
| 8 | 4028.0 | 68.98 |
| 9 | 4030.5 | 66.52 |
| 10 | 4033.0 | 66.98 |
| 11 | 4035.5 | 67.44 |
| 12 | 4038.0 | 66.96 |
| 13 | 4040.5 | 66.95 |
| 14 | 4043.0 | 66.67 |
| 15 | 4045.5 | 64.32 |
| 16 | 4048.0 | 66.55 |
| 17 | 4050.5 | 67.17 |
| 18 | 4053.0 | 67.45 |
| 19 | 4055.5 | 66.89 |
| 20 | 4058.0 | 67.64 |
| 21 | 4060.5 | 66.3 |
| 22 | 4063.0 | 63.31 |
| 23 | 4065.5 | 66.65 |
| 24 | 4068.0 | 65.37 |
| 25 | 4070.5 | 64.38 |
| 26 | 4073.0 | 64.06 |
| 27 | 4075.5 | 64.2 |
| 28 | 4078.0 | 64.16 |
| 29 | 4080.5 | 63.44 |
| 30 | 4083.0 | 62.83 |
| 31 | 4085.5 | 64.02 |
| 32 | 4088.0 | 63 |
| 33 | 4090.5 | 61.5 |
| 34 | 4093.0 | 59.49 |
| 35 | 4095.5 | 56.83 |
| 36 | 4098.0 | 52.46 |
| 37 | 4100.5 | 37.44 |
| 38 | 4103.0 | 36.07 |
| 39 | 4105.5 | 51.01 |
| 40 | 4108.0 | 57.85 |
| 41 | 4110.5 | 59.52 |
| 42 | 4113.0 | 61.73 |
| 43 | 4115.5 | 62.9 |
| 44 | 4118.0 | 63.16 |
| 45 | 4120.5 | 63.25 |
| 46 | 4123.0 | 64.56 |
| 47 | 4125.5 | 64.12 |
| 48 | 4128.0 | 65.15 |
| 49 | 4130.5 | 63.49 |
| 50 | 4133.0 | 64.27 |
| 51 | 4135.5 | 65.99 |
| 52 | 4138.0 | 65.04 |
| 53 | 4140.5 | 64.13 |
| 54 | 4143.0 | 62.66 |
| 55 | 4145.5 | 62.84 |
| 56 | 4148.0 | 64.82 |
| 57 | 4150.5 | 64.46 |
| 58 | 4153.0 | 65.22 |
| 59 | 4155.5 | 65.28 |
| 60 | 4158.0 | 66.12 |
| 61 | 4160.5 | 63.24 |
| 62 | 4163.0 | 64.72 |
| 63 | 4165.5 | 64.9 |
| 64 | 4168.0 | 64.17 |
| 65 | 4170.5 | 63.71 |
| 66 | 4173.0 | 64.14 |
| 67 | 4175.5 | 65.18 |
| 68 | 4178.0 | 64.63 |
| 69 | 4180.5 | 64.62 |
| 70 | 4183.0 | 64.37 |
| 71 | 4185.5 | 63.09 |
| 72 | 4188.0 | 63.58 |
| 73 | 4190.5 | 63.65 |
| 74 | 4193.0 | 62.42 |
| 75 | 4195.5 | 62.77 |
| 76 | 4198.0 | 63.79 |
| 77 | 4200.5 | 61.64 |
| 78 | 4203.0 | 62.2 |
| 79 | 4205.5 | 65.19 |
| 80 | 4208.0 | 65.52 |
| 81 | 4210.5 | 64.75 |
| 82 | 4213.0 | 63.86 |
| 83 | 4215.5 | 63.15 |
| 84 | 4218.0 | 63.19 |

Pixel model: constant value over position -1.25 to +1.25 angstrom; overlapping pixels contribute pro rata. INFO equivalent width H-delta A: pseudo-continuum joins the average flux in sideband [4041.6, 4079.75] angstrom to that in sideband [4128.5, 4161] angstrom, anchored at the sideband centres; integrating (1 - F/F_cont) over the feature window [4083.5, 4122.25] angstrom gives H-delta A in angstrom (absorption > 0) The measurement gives 4.9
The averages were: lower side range 65.7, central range 56.9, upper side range 64.5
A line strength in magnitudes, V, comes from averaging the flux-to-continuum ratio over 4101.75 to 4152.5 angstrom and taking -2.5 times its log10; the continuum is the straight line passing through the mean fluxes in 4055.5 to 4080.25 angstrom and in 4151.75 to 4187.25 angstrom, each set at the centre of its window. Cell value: 0.06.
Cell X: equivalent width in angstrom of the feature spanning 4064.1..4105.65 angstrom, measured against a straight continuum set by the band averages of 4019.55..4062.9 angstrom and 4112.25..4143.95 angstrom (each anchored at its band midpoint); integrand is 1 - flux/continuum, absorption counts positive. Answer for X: 4.2 angstrom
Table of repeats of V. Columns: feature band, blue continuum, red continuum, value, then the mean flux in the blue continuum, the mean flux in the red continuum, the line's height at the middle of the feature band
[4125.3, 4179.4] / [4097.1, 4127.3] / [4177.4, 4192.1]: -0.07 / 56.4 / 63.9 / 60.6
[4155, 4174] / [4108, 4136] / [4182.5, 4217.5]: -0.02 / 63.1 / 63.5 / 63.4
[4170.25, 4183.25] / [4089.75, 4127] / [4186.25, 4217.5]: -0.05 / 56.8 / 63.5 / 61.7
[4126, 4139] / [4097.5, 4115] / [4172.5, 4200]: -0.17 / 51.3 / 63.8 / 55.4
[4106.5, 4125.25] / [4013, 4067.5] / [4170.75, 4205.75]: 0.06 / 66.7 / 63.6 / 65.1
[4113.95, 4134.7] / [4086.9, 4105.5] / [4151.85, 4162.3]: -0.10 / 52.2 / 64.9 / 58.1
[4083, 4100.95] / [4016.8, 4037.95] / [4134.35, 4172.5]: 0.14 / 67.4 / 64.5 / 65.9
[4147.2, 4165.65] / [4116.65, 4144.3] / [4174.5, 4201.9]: -0.02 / 64.2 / 63.6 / 63.9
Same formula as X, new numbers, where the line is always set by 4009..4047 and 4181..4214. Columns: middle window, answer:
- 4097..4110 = 3.5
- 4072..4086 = 0.4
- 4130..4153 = 0.1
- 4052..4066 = 0.0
